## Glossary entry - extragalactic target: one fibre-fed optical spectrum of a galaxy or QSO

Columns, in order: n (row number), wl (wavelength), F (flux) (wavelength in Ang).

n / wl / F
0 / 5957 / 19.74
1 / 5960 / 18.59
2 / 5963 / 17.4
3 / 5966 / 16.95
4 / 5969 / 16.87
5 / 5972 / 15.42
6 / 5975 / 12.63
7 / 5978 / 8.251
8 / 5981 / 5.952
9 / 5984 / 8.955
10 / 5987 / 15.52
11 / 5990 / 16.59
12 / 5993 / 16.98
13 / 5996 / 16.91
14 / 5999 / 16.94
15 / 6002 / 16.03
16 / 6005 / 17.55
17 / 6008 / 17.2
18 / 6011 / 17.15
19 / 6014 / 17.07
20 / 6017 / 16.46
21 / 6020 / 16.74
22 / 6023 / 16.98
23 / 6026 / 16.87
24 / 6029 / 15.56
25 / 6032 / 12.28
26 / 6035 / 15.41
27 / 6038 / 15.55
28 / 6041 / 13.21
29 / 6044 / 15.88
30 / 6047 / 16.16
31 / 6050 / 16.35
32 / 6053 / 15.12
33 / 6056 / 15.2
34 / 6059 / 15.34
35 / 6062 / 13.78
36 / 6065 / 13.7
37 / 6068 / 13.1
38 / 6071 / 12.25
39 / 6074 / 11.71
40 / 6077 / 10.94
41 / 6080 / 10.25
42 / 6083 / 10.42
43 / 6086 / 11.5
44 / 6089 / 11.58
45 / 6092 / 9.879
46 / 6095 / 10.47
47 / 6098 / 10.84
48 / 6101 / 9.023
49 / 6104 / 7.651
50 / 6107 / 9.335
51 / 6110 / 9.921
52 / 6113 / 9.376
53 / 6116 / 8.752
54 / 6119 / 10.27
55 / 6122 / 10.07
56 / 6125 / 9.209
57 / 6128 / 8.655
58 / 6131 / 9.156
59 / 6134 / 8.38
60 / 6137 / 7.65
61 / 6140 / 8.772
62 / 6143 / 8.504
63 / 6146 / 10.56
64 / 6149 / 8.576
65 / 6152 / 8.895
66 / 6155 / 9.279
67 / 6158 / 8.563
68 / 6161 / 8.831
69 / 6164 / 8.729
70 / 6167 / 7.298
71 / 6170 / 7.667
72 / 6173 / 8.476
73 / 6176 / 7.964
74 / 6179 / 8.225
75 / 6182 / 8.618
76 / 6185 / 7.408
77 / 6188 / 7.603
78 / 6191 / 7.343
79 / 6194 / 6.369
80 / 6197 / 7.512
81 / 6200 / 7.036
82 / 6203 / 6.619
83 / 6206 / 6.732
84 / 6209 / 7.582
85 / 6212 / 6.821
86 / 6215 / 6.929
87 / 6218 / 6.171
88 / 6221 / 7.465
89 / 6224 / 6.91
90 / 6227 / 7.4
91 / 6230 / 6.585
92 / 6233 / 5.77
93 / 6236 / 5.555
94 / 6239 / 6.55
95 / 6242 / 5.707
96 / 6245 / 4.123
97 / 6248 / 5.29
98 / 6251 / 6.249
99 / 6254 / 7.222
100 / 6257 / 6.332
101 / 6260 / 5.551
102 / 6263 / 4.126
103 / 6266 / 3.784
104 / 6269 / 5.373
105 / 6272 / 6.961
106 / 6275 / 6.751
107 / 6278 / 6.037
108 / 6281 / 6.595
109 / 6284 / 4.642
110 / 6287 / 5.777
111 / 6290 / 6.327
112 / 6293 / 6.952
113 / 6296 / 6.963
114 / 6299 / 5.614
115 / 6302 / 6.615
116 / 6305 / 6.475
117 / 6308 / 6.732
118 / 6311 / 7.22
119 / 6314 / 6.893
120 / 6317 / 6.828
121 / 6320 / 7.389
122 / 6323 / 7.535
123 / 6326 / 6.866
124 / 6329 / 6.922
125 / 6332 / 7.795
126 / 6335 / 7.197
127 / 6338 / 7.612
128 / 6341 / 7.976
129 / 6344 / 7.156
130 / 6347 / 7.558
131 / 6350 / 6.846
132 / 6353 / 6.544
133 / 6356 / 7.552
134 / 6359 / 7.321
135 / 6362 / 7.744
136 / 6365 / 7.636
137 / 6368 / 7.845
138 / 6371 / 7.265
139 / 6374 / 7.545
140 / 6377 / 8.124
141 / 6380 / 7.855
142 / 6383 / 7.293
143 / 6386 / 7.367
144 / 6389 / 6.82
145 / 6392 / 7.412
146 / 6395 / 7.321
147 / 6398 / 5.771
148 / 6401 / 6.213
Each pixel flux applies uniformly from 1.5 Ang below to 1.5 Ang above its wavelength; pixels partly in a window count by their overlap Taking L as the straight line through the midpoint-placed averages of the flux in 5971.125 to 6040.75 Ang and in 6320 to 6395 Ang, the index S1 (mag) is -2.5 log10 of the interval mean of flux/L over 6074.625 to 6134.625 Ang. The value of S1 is 0.29 mag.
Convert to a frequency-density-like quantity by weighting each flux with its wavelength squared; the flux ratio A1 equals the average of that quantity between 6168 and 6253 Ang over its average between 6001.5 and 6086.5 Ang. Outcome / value 0.49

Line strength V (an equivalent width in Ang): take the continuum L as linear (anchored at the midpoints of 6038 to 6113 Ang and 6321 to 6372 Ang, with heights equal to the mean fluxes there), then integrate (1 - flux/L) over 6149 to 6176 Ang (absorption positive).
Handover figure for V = 5.7 Ang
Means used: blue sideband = 12.2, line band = 8.45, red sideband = 7.38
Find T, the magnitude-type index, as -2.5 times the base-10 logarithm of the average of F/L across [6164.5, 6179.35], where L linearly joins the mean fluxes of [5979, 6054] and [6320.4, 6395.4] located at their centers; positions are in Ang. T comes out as 0.42 mag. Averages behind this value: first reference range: 15.4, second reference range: 7.41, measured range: 7.96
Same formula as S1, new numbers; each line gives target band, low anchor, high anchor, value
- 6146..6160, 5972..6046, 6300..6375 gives 0.27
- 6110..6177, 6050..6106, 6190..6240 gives 0.07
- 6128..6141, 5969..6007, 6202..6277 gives 0.12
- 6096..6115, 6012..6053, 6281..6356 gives 0.39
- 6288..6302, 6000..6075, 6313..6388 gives 0.34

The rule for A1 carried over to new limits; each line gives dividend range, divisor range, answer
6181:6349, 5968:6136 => 0.55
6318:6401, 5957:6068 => 0.54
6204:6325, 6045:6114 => 0.56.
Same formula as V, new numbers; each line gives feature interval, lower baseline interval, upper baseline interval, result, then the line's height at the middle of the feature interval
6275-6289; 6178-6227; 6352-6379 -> 2.8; 7.36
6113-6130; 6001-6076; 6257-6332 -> 4.1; 12.4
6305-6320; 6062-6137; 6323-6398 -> 1.9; 7.91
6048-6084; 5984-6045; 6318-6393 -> 3.5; 14.7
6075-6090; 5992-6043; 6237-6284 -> 2.7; 13.4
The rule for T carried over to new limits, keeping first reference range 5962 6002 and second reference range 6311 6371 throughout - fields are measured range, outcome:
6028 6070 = -0.14 mag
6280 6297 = 0.33 mag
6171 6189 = 0.28 mag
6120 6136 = 0.25 mag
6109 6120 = 0.22 mag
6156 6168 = 0.27 mag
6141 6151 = 0.21 mag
